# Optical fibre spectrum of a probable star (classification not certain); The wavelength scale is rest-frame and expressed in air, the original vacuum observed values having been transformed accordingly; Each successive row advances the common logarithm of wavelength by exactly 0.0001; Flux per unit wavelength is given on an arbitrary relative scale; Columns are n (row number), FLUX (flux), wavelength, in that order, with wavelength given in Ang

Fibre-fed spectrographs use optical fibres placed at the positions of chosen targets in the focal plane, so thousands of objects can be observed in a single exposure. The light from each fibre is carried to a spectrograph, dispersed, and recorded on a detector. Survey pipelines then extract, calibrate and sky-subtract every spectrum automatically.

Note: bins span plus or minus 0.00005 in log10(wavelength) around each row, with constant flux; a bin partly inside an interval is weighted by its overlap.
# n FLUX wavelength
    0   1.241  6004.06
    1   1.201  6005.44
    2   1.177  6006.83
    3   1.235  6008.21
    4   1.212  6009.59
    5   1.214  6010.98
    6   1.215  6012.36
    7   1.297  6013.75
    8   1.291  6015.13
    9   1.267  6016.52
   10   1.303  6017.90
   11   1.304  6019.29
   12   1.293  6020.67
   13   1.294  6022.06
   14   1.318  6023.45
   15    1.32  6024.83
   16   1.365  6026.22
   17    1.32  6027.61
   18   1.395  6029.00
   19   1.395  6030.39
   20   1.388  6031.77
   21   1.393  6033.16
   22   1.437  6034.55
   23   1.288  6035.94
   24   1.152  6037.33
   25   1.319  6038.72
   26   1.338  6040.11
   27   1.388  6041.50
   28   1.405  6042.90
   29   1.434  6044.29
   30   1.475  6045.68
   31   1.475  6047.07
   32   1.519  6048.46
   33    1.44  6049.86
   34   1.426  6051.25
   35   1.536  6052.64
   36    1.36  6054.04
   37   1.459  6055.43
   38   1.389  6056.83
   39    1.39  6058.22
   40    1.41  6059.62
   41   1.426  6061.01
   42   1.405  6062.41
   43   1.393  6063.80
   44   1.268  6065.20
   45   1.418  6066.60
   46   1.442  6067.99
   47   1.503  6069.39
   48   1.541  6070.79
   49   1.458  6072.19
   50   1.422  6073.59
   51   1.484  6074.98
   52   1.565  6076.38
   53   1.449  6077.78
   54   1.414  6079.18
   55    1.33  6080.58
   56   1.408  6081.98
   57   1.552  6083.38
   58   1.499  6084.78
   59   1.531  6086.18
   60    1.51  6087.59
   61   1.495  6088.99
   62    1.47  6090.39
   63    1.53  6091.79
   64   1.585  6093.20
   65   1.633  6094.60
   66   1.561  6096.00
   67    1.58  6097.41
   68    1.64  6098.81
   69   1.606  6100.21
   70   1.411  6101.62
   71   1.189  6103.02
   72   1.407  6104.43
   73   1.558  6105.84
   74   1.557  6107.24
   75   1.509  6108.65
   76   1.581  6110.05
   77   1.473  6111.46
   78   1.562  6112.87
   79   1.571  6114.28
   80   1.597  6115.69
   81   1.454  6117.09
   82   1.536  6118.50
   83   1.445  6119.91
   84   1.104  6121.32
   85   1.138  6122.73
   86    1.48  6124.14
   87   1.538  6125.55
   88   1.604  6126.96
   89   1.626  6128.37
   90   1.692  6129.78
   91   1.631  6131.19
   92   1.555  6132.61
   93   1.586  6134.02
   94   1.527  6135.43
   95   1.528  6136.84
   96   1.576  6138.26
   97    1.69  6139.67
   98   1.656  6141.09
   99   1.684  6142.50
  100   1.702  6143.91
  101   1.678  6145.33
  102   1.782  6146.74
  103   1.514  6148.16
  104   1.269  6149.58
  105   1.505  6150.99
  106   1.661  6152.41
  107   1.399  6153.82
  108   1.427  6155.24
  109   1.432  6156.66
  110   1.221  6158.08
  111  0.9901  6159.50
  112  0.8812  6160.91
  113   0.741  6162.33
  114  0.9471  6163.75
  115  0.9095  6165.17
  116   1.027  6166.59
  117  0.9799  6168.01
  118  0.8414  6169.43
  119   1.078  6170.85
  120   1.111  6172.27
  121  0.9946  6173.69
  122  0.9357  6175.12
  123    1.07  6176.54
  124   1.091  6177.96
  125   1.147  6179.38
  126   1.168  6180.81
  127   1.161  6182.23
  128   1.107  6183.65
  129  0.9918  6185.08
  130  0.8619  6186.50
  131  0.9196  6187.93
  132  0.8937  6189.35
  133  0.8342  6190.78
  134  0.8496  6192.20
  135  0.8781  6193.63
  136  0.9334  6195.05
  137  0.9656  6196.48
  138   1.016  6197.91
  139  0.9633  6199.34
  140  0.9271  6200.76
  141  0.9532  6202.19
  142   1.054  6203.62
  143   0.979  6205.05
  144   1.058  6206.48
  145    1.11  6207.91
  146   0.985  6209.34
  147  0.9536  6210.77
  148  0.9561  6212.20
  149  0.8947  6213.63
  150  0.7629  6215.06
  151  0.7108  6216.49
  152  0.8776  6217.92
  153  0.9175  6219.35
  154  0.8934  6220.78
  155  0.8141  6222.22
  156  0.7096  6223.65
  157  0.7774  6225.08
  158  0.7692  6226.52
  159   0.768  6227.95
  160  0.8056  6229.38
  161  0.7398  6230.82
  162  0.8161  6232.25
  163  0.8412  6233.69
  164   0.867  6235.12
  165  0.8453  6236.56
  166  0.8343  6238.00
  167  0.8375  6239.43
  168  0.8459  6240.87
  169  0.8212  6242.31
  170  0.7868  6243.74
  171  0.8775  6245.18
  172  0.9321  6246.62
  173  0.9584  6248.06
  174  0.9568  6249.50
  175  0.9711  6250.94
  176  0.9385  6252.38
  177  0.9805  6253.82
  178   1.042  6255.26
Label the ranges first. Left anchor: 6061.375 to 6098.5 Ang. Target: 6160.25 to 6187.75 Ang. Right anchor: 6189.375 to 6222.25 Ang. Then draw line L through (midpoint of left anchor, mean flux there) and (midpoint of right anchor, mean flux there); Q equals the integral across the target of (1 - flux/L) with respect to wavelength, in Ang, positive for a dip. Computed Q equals 1.6 Ang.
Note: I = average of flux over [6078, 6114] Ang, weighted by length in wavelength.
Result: 1.5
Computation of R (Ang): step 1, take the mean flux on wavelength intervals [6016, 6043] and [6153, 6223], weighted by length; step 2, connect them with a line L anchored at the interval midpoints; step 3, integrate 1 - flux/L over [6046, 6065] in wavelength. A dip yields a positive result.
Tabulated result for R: -2.26 Ang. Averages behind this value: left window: 1.33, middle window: 1.43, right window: 0.993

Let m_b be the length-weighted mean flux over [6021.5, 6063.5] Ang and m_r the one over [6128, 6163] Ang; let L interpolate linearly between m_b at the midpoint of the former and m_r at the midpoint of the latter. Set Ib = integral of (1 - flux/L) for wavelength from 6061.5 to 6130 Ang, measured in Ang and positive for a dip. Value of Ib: -2.29 Ang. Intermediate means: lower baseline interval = 1.39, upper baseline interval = 1.48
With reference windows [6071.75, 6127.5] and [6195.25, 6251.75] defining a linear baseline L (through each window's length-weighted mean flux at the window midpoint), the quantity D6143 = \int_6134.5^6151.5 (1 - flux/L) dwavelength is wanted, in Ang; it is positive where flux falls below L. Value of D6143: -4.2 Ang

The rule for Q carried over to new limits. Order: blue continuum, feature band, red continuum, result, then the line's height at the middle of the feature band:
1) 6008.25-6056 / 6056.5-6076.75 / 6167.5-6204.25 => -2.6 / 1.27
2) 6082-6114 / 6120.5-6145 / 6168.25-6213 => -4.3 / 1.32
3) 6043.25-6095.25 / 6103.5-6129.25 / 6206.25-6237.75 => -4.3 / 1.27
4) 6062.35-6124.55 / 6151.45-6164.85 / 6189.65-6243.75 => -0.2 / 1.16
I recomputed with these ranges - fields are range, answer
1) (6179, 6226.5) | 0.936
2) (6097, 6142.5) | 1.52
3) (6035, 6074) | 1.41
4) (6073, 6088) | 1.47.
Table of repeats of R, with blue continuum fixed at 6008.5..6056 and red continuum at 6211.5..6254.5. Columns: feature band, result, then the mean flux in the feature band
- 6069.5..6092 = -4.5 Ang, 1.48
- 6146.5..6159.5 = -4.7 Ang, 1.43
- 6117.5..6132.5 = -4.9 Ang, 1.48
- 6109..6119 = -3.4 Ang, 1.54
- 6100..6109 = -2.2 Ang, 1.45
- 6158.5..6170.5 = 1.1 Ang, 0.927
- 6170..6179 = -0.5 Ang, 1.05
